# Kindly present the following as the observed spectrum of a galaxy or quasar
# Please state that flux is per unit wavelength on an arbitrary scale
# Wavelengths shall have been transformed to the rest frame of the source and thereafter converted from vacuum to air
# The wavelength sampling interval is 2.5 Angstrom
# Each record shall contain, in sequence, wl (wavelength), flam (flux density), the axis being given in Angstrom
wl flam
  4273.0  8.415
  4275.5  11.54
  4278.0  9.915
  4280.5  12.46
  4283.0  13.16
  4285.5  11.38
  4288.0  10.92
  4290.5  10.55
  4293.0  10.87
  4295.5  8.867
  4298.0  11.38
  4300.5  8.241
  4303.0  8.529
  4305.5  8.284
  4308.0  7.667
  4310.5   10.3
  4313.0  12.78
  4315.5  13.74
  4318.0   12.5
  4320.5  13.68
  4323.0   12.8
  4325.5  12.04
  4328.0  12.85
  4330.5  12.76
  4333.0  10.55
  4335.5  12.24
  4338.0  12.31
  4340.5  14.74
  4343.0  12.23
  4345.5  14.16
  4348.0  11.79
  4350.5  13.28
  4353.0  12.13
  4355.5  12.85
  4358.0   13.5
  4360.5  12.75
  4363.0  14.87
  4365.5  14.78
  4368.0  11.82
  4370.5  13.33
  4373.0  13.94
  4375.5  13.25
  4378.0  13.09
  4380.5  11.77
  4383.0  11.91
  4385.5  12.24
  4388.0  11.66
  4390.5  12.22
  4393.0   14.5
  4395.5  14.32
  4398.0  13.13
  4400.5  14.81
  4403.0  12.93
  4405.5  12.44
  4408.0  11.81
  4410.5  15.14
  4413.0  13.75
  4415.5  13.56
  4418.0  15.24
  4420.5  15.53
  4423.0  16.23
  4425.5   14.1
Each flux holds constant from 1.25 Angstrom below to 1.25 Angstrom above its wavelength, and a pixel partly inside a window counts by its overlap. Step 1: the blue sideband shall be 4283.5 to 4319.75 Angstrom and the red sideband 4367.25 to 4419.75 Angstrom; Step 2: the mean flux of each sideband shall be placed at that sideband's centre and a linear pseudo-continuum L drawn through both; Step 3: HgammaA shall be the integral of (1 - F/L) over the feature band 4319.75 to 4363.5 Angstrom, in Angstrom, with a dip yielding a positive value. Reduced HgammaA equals -4.2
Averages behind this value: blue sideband 10.5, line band 12.8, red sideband 13.2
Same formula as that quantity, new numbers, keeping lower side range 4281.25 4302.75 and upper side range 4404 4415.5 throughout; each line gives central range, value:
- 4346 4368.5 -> -2.0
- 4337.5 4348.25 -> -1.3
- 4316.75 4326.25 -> -1.3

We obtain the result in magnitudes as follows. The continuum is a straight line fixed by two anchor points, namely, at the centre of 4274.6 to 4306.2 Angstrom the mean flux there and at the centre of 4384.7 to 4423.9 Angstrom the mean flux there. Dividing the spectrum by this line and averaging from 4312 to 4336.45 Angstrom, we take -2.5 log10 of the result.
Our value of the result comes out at -0.10 mag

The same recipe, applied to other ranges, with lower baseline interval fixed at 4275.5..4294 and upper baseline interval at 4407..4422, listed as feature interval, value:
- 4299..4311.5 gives 0.34 mag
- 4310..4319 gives -0.04 mag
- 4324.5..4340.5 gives 0.01 mag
